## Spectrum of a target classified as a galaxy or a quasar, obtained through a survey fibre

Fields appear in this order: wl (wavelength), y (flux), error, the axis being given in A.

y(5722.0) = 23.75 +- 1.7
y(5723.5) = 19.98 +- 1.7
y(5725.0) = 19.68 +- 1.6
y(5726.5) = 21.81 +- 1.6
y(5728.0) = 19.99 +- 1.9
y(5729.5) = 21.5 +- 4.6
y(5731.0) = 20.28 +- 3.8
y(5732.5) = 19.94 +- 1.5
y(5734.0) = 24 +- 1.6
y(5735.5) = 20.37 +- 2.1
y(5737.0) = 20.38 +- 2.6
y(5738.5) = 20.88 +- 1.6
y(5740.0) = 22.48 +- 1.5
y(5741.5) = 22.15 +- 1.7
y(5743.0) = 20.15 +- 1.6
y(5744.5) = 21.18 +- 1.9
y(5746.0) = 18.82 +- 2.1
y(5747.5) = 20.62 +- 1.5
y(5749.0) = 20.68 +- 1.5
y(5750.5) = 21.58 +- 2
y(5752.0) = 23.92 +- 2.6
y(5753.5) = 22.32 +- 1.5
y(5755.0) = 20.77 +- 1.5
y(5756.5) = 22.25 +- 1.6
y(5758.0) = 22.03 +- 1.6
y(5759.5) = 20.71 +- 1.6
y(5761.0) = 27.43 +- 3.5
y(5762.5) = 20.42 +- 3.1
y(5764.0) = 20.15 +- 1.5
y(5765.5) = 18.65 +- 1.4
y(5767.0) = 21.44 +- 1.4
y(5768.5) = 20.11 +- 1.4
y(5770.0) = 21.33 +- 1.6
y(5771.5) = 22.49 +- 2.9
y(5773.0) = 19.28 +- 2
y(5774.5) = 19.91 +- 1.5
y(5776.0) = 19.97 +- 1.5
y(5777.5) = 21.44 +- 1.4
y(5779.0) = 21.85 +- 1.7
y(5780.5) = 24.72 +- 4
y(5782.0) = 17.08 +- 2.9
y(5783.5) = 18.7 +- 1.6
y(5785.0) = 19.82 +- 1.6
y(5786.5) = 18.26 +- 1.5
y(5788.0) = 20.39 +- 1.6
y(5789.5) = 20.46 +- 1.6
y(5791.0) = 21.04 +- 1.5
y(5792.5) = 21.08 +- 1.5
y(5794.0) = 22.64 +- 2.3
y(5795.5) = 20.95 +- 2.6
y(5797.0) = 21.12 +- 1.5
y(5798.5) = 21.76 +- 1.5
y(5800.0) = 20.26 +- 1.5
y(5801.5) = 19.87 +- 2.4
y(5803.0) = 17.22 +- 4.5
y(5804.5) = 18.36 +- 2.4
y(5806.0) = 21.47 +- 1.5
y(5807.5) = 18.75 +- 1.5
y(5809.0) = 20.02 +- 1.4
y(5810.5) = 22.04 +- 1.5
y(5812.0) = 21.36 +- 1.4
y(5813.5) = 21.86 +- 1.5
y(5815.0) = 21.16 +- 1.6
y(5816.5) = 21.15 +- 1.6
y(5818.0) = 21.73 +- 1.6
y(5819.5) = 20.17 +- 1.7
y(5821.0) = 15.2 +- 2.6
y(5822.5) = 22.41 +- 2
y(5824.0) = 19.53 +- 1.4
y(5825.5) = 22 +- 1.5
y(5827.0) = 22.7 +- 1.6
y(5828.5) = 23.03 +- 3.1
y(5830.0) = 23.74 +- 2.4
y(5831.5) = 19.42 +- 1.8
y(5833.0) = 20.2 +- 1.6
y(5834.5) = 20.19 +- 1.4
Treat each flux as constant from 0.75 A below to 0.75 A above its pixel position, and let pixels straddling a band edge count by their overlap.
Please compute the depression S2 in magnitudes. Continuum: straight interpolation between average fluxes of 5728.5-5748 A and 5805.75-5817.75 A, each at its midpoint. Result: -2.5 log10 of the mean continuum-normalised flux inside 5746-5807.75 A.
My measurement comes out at 0.01 mag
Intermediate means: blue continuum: 21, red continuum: 21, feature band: 20.8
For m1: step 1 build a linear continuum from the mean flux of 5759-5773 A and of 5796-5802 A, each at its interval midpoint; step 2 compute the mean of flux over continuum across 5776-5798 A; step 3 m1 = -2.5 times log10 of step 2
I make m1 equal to 0.016 mag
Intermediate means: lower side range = 21.3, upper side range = 20.8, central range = 20.7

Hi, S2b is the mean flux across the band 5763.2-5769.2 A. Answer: 20.1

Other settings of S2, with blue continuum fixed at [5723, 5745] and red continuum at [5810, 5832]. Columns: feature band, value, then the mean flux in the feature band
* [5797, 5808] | 0.072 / 19.8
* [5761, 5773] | 0.004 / 21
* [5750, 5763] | -0.070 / 22.4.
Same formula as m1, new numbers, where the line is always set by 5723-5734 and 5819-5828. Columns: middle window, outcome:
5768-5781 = -0.03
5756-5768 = -0.05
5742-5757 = -0.03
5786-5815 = 0.00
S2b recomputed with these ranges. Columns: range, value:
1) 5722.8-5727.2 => 20.5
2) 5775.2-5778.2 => 20.7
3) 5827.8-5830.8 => 23.3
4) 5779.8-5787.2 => 19.7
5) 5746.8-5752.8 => 21.7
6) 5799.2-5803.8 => 19.1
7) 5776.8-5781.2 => 22.7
